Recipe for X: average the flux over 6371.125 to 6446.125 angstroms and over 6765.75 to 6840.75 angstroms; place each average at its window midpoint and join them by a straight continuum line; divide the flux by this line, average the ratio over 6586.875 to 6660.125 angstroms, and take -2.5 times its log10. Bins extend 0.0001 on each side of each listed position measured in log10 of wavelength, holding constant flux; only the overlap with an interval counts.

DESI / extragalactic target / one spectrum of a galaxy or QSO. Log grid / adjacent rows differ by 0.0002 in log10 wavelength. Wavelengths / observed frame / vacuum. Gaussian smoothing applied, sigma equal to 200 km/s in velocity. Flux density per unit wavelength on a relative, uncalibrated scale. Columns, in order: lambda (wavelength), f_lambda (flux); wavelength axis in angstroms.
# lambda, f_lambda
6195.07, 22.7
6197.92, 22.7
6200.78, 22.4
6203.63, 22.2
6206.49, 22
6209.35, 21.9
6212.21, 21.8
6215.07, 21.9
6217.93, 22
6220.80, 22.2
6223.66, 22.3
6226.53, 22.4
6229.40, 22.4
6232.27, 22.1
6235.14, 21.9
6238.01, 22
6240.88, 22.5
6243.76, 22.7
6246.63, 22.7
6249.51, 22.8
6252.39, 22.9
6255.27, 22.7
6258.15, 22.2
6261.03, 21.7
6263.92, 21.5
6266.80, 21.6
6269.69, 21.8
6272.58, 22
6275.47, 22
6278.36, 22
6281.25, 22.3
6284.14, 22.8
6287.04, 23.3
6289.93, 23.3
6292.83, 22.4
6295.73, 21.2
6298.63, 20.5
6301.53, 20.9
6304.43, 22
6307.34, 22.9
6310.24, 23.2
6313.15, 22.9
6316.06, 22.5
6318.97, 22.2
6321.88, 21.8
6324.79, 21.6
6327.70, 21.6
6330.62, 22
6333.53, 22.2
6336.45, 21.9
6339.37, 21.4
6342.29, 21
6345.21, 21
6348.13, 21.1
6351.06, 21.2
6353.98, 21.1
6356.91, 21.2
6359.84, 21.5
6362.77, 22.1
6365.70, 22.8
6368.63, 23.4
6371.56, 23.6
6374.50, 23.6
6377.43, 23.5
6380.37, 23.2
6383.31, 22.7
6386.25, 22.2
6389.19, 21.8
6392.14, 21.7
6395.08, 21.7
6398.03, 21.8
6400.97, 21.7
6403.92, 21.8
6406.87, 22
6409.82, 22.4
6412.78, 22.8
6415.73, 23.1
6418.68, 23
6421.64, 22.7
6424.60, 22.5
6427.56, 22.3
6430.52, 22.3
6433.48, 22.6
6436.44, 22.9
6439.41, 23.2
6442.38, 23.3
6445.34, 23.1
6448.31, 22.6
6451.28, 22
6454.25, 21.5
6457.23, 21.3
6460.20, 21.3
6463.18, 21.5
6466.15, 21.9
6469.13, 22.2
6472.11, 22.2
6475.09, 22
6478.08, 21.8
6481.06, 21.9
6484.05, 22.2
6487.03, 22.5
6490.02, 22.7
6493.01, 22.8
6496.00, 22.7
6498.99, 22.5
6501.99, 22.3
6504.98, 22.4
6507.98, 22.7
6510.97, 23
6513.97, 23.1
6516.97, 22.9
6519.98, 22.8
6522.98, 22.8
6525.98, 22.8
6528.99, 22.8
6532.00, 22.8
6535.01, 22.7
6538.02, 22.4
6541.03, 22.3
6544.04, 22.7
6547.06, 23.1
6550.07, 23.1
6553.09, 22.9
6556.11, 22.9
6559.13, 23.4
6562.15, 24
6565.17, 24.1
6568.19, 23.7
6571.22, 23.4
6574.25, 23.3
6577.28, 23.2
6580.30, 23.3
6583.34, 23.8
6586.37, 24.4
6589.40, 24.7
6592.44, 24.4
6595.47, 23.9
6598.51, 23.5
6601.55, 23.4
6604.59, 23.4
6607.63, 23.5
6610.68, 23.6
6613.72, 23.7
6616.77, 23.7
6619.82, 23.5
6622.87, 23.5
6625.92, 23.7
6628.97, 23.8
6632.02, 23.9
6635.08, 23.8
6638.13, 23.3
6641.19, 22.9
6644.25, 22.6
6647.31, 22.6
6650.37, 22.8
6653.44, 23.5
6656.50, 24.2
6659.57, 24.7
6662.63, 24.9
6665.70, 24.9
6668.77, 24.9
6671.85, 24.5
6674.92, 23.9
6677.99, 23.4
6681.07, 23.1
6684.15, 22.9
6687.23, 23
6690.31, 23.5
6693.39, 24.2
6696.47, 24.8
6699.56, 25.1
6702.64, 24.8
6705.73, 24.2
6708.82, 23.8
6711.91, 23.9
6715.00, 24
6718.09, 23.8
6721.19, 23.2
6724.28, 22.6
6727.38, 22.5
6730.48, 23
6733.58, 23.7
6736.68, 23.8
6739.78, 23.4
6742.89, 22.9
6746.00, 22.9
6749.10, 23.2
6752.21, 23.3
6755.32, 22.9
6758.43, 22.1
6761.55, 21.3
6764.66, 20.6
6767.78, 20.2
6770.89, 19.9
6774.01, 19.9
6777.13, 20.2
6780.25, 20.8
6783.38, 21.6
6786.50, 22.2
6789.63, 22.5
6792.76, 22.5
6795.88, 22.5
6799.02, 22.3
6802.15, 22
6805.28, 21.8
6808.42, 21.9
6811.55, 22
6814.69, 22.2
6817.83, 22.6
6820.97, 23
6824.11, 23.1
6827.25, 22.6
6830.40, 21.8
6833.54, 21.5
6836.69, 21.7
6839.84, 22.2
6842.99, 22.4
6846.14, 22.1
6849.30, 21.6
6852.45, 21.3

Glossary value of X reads -0.07 mag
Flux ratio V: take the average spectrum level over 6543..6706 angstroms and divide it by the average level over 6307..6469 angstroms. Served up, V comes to 1.07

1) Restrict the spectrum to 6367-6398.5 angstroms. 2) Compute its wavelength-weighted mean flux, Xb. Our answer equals 22.7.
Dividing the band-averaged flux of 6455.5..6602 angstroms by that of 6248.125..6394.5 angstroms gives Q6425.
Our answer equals 1.03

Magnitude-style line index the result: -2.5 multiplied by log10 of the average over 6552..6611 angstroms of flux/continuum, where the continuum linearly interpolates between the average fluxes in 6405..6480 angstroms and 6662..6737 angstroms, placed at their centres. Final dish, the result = -0.02 mag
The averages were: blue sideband 22.3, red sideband 23.8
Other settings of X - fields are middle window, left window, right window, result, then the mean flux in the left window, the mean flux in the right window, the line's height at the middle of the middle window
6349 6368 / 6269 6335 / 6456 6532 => 0.03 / 22.2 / 22.4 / 22.2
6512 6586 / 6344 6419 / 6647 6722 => 0.00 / 22.2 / 24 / 23.2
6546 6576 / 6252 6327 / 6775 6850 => -0.06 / 22.1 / 22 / 22.1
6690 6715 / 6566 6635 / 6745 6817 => -0.08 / 23.7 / 21.8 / 22.6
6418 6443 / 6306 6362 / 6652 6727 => -0.02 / 21.8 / 24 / 22.4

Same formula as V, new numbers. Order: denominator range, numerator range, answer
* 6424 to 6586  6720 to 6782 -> 0.97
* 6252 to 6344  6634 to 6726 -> 1.08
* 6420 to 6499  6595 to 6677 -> 1.06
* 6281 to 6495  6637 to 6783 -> 1.04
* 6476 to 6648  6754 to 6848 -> 0.94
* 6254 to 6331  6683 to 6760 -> 1.06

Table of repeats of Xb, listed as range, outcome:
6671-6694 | 23.5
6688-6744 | 23.7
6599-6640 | 23.6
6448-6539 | 22.4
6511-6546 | 22.7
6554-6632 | 23.7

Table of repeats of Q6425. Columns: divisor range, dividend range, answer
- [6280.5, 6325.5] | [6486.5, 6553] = 1.02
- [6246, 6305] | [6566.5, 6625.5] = 1.07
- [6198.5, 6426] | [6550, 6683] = 1.07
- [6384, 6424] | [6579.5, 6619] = 1.07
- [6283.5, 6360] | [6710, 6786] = 1.02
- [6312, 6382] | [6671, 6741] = 1.07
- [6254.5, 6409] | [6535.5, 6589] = 1.06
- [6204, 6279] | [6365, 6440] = 1.02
